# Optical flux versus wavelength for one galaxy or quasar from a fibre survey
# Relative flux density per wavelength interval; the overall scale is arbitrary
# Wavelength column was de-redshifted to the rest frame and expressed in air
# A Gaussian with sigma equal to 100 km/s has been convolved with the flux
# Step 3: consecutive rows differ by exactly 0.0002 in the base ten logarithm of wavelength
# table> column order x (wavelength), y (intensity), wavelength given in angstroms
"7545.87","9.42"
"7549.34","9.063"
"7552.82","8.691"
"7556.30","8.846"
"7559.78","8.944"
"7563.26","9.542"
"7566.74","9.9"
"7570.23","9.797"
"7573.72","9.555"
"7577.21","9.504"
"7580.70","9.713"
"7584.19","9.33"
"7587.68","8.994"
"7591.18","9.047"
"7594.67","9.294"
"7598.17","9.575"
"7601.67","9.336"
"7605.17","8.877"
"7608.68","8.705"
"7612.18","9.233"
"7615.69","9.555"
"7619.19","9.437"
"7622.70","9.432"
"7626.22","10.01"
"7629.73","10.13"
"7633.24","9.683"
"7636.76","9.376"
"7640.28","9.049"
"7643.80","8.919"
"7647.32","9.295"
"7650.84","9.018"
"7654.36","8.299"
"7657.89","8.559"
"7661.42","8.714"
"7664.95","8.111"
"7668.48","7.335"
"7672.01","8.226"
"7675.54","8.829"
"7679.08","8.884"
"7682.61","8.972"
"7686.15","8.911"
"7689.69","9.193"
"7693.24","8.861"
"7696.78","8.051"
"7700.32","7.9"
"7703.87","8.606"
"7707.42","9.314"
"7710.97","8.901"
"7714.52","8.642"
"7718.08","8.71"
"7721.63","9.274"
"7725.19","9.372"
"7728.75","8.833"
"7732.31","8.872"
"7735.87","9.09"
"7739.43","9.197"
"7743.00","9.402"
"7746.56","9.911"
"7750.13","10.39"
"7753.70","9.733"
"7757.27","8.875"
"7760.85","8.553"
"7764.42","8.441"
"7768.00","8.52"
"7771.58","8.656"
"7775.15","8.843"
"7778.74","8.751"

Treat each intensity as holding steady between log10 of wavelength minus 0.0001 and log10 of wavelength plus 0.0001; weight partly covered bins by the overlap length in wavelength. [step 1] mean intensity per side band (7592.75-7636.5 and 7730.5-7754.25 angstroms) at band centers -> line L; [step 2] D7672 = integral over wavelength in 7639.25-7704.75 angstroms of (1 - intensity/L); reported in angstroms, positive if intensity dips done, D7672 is 5.9 angstroms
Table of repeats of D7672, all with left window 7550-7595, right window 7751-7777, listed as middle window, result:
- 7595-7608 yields 0.0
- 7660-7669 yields 1.0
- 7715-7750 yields -1.1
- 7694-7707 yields 0.9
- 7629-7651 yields -0.4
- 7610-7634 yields -1.1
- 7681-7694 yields 0.1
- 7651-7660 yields 0.6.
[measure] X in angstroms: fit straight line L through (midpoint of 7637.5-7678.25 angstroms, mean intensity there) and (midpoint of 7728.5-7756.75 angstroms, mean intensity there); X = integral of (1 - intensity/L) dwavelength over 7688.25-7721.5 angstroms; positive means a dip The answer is 1.3 angstroms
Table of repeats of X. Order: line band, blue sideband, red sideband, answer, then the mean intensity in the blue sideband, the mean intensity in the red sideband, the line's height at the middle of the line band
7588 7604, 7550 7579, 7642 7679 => -0.3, 9.34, 8.55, 9.08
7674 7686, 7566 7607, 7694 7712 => -0.2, 9.39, 8.56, 8.72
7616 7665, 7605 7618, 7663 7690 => -1.8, 9.14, 8.53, 8.86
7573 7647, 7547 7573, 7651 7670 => -5.0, 9.27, 8.28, 8.78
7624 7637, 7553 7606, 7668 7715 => -1.2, 9.34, 8.65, 9.03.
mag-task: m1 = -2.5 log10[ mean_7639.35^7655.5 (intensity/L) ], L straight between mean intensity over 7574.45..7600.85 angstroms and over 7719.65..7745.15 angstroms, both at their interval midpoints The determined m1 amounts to 0.041 mag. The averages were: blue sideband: 9.36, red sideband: 9.16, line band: 8.94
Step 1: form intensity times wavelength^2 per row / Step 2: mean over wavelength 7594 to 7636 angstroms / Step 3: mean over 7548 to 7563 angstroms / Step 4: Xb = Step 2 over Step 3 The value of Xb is 1.07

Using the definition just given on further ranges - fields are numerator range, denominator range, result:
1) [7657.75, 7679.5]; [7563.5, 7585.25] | 0.89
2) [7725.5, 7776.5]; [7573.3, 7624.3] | 1.02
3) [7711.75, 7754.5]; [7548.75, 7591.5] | 1.04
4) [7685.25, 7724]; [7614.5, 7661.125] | 0.96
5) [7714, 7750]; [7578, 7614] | 1.03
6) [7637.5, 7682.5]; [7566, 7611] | 0.94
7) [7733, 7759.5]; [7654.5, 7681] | 1.15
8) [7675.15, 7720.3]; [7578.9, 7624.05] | 0.97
